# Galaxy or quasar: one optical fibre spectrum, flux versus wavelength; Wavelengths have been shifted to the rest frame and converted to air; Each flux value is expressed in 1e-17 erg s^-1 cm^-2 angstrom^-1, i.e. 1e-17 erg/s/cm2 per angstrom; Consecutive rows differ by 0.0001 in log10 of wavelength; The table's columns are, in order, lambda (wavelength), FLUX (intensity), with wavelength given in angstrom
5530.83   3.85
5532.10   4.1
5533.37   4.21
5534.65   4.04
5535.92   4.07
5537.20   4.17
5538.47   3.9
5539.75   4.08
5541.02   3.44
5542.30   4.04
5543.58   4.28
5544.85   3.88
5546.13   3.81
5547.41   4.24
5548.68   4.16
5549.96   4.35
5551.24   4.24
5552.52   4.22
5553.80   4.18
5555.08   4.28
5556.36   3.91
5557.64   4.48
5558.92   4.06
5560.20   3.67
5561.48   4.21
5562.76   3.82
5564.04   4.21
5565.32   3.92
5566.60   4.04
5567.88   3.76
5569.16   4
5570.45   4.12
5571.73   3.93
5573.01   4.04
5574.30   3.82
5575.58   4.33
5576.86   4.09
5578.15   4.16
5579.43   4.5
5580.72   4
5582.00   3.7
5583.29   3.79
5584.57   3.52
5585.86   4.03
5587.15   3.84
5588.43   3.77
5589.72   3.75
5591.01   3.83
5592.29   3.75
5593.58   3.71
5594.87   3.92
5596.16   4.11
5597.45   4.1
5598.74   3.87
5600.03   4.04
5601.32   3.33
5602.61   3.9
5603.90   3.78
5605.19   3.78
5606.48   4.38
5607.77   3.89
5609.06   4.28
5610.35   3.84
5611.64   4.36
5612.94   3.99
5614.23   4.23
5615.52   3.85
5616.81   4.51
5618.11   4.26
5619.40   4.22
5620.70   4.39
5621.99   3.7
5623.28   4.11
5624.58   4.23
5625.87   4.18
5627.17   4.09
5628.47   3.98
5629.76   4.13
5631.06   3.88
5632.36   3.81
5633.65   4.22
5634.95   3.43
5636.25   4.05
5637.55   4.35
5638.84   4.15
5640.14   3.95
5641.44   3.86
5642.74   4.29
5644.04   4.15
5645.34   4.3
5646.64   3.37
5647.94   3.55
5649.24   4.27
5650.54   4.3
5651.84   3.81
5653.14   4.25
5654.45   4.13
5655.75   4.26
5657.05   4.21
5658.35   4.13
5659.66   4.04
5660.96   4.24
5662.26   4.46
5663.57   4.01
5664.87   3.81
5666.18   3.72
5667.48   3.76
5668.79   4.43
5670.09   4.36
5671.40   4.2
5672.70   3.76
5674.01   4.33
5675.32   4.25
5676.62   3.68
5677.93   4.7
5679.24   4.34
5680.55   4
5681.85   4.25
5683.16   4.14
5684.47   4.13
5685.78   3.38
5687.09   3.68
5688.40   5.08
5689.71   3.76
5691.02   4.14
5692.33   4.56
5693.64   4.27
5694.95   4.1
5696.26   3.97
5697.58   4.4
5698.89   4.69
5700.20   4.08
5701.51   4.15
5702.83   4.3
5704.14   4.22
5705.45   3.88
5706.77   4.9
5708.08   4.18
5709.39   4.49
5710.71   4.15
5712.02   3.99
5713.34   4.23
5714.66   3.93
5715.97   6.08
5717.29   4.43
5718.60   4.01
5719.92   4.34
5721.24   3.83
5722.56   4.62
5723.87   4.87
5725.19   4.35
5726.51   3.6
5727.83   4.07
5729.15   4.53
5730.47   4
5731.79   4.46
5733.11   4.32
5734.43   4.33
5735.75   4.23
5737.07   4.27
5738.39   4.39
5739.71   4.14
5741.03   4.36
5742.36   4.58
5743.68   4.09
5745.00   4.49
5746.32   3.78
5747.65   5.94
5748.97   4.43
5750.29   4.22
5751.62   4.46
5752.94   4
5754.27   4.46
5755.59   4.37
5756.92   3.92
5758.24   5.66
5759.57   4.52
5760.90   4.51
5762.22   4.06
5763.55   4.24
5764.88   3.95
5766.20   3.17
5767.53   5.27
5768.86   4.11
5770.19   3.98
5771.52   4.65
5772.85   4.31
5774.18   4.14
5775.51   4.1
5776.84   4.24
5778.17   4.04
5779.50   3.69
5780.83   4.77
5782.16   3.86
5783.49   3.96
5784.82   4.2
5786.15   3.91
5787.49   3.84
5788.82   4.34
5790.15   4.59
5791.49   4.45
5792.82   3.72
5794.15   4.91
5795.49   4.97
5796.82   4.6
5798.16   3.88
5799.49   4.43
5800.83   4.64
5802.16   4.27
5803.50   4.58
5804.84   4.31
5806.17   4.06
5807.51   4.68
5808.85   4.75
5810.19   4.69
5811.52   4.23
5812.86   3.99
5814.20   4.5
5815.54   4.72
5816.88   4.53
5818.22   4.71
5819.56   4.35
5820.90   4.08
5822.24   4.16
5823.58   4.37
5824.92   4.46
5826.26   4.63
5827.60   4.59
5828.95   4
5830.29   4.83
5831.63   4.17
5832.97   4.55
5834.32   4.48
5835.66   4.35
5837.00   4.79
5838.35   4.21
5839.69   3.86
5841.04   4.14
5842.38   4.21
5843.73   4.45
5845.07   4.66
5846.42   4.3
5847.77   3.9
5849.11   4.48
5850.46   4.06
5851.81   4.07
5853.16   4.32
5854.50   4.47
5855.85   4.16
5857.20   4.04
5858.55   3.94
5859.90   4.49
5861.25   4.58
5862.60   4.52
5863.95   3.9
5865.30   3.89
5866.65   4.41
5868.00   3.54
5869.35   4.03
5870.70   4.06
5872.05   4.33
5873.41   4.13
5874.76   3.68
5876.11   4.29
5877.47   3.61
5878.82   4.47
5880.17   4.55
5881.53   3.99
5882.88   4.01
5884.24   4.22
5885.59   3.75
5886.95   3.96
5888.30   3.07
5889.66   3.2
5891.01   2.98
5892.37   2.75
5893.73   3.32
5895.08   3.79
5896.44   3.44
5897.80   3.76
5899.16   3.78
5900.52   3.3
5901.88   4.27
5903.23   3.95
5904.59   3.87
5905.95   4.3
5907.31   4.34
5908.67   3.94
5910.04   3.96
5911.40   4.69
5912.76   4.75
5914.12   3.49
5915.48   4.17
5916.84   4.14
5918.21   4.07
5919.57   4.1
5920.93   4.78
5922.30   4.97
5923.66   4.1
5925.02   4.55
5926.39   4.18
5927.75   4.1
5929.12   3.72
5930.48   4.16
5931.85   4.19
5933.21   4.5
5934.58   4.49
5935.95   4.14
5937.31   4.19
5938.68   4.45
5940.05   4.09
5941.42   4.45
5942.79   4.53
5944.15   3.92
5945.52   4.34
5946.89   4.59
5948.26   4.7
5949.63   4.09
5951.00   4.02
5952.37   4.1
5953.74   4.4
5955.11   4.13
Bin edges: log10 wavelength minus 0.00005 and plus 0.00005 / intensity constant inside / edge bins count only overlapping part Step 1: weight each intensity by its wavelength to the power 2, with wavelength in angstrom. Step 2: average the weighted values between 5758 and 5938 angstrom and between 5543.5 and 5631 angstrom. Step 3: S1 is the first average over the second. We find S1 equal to 1.14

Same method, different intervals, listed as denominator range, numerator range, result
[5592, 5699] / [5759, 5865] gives 1.12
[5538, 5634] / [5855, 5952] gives 1.13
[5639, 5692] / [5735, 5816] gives 1.10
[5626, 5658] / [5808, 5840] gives 1.17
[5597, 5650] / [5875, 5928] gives 1.09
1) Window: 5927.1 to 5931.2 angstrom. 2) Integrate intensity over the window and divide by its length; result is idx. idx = 3.99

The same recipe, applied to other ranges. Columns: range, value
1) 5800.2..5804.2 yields 4.49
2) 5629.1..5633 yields 3.94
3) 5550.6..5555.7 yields 4.23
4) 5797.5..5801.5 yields 4.32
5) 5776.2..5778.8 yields 4.14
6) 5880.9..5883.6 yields 4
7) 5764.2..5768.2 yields 4.13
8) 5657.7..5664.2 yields 4.17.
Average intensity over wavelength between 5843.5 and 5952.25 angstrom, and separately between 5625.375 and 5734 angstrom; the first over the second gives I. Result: 1.0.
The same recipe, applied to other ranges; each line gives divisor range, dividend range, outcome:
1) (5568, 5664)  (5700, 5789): 1.07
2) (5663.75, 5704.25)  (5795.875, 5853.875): 1.06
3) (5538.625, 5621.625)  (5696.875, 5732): 1.08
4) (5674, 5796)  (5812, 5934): 0.97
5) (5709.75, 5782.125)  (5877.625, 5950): 0.94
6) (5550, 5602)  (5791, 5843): 1.11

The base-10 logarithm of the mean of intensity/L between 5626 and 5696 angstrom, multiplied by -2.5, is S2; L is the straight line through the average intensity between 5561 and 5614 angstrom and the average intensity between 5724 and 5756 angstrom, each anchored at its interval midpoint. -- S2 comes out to 0.01 mag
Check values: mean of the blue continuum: 3.96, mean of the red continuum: 4.34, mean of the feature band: 4.09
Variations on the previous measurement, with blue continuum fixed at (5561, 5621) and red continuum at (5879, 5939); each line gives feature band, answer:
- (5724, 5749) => -0.09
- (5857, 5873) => -0.04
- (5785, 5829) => -0.10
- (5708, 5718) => -0.12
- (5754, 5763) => -0.13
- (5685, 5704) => -0.05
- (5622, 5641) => -0.01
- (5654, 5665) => -0.04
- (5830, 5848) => -0.09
